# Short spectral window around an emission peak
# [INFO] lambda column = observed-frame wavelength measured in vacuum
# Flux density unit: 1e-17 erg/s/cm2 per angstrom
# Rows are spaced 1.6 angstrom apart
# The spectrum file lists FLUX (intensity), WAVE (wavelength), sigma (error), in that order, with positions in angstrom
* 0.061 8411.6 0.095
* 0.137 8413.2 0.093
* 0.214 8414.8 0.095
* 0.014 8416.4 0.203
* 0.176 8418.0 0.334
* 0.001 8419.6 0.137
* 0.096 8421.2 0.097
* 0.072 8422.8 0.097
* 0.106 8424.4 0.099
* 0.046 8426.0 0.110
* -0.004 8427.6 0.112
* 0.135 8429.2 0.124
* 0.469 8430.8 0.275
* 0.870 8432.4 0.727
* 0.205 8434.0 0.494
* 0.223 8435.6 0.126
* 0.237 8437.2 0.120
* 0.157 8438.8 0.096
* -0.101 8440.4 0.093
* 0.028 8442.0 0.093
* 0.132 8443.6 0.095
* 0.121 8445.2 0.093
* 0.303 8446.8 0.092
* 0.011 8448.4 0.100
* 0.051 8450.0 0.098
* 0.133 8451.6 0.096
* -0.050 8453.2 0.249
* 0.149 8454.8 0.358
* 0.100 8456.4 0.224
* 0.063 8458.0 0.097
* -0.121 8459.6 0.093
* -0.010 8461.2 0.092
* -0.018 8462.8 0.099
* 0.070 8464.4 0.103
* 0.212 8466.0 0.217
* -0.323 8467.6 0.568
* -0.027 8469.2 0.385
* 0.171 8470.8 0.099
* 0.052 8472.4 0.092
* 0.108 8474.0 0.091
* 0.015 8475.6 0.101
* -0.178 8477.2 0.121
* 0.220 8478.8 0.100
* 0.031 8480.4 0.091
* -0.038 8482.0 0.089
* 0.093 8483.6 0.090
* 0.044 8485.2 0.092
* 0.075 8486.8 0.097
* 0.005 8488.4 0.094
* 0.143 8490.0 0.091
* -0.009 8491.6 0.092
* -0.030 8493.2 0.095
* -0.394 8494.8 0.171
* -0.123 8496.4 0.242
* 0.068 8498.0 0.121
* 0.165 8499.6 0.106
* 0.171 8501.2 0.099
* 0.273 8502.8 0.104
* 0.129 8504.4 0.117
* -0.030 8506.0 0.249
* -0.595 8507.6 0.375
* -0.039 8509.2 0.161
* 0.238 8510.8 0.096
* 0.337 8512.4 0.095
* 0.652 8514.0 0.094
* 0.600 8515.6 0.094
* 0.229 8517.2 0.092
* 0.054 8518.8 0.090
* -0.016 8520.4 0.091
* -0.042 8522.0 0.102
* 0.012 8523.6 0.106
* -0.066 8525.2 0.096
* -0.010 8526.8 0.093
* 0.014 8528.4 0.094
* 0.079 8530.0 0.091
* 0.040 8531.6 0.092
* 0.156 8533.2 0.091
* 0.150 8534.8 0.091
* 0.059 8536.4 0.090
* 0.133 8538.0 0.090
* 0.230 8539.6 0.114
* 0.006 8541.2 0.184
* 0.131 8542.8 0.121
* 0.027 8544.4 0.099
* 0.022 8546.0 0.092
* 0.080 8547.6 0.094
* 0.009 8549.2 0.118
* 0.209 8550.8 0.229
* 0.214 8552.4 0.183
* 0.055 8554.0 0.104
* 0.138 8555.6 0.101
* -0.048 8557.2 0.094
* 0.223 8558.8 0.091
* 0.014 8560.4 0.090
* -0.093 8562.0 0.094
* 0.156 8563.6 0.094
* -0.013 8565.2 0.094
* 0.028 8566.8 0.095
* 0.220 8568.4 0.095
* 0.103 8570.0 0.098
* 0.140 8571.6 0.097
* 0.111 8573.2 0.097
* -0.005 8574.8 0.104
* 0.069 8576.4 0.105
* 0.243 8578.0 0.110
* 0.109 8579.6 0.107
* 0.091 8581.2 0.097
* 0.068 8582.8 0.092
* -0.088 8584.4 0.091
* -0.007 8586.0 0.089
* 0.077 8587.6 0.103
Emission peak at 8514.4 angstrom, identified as H-beta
